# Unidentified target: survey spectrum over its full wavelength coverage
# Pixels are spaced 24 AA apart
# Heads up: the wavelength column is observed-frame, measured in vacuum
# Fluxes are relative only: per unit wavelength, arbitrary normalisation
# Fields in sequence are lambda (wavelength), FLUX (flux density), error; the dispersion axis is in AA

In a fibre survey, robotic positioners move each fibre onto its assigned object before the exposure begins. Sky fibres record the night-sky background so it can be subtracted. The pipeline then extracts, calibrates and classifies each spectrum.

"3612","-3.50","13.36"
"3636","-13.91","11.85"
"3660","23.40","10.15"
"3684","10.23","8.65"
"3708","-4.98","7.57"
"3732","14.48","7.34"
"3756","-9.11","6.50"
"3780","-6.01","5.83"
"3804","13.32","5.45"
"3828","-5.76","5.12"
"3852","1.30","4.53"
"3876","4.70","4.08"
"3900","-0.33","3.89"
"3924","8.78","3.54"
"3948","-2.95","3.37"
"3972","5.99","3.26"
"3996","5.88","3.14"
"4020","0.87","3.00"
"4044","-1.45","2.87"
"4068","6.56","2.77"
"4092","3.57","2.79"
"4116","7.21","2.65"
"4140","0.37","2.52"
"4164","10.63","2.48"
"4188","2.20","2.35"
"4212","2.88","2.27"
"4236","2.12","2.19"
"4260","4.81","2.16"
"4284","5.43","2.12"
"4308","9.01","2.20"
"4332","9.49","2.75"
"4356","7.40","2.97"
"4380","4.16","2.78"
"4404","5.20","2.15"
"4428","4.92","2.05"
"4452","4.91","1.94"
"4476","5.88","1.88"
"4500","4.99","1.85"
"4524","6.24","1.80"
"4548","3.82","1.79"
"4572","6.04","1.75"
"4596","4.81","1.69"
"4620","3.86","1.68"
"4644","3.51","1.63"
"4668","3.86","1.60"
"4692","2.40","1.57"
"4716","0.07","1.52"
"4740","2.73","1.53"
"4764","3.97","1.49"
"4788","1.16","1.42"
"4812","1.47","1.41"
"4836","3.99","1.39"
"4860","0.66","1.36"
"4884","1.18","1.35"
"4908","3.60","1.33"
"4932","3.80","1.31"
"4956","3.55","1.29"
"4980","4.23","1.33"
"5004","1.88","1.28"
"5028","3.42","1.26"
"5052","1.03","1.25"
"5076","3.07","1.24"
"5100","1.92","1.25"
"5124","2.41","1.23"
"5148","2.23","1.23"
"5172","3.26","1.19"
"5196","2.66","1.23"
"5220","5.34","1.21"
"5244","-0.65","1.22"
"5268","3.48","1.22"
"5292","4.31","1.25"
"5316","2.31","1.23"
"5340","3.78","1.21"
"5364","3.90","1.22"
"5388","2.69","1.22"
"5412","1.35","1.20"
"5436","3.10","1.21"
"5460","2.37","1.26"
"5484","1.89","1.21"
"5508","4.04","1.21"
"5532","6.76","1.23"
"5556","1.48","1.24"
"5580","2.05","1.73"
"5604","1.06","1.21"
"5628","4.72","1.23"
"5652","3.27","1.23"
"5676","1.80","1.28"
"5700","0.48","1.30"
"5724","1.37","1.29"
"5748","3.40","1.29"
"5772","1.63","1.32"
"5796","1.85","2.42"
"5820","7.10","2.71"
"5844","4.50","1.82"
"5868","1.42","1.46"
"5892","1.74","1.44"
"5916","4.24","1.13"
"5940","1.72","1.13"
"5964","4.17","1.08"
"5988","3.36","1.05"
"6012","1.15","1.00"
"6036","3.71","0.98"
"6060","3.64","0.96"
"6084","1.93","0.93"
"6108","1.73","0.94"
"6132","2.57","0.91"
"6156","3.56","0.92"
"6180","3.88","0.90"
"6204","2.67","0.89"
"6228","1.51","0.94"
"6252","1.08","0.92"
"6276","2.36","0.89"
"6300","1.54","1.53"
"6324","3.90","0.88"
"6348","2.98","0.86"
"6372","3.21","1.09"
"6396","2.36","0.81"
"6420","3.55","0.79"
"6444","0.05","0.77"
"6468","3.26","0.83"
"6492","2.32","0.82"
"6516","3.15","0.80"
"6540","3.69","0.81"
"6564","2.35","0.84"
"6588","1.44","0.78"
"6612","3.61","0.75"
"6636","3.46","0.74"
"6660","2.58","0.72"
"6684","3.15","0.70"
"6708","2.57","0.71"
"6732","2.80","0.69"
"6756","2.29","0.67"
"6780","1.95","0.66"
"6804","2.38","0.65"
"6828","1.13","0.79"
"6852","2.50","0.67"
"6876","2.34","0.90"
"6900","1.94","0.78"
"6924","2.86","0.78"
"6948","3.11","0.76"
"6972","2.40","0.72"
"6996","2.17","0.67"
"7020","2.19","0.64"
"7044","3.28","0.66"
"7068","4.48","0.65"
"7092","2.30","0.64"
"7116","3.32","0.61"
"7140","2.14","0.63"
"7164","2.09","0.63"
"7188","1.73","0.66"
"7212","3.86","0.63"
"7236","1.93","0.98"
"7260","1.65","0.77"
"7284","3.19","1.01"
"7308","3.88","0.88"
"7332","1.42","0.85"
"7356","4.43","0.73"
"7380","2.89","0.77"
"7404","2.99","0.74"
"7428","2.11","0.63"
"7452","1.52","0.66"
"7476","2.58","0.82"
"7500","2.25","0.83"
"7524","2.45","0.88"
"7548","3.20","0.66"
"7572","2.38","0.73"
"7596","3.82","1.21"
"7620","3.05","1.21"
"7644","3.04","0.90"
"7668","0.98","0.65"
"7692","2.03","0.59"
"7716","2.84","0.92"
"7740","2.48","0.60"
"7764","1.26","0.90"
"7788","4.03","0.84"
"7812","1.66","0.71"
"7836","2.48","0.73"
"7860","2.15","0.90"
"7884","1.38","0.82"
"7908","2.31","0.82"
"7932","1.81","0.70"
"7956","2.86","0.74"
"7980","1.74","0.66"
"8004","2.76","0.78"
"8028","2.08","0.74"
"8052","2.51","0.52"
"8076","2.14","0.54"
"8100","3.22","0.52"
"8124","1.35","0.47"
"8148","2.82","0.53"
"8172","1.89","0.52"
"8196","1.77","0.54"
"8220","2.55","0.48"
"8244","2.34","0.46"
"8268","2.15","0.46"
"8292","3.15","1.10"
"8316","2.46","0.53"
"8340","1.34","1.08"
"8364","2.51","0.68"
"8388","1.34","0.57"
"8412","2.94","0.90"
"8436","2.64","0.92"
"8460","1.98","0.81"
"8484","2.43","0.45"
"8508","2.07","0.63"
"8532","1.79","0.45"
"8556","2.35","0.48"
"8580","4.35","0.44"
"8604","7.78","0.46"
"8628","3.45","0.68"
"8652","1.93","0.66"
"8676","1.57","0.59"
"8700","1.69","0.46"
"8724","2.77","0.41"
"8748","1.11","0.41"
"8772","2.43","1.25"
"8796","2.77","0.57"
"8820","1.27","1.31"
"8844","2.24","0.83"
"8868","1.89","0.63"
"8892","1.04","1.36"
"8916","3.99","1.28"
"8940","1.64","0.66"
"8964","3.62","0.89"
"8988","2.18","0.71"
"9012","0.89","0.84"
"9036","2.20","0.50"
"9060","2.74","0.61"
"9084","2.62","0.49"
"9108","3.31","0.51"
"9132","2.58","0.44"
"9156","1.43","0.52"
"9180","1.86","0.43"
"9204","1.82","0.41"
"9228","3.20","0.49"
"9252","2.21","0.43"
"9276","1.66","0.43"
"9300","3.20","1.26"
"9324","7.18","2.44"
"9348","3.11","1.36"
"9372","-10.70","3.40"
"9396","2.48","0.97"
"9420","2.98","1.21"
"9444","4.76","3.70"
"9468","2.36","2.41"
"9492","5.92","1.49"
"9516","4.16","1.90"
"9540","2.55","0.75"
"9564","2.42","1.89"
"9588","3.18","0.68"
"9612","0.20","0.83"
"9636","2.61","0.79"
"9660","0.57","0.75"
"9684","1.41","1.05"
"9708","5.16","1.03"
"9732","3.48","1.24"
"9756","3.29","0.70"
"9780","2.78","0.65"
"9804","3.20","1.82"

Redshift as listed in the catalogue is 1.30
